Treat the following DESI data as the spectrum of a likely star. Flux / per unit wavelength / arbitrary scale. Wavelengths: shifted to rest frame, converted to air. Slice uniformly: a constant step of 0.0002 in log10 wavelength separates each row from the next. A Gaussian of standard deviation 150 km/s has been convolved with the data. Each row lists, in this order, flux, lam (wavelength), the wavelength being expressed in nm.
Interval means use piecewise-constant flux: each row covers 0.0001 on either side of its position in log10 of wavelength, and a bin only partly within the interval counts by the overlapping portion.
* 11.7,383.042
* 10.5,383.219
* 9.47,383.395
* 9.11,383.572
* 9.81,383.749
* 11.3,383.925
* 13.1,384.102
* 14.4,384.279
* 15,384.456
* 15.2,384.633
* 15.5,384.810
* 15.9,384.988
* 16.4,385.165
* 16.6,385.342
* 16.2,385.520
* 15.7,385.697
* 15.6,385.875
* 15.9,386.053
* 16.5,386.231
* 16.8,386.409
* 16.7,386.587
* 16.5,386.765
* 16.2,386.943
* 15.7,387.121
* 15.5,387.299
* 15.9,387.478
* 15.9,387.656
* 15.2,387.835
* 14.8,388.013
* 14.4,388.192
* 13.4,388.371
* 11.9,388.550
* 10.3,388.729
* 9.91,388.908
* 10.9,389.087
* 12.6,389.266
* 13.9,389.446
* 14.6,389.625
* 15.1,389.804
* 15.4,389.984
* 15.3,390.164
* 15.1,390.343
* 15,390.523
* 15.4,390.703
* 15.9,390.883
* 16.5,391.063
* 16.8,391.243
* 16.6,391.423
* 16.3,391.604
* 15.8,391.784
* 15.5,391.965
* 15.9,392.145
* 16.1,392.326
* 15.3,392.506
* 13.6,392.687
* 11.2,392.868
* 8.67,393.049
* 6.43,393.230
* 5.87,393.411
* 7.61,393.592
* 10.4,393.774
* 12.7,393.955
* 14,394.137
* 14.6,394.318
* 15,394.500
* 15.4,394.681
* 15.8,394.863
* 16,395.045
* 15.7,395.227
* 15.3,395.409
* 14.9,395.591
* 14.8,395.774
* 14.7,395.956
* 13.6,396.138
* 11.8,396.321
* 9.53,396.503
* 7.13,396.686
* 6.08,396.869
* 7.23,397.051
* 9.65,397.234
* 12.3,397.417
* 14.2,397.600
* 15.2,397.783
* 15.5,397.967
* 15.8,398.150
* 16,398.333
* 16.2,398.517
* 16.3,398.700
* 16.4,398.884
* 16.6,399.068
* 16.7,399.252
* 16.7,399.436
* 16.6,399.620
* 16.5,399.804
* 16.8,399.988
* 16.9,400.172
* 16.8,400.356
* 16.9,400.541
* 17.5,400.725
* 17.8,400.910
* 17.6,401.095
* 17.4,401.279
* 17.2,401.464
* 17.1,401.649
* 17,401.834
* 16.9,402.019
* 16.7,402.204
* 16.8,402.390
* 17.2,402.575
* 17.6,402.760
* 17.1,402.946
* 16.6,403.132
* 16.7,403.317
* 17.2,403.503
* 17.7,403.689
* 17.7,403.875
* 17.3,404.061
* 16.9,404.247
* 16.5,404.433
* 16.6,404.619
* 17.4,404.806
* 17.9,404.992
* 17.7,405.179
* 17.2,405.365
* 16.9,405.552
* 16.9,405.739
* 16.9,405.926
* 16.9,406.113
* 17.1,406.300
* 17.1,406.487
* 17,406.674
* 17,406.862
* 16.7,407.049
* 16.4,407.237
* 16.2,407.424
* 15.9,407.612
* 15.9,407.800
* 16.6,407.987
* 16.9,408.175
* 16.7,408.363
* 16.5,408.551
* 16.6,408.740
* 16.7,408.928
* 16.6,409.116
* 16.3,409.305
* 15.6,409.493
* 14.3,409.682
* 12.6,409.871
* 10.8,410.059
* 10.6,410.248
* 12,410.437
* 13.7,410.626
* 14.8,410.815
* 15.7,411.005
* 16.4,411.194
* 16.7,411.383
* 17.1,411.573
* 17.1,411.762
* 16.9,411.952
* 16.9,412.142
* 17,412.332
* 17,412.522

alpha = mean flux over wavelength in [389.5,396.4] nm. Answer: 14.1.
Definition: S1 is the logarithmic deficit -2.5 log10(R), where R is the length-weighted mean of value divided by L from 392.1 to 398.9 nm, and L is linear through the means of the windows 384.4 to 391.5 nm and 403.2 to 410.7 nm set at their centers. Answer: 0.20 mag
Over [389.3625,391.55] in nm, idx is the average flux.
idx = 15.5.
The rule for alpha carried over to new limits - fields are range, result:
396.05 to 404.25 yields 15.5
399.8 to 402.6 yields 17.1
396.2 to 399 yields 12.7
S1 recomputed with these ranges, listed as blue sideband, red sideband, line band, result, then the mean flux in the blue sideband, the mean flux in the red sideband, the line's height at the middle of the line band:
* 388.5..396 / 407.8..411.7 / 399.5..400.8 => -0.17 mag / 13.8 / 15.2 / 14.4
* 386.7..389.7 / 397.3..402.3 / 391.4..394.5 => 0.17 mag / 14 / 16.4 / 15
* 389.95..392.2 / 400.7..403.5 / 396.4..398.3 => 0.41 mag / 15.8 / 17.1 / 16.6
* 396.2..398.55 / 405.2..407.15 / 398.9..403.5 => -0.20 mag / 12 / 17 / 14.2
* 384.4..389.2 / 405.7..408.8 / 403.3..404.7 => -0.05 mag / 15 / 16.7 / 16.4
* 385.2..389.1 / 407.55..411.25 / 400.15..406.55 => -0.14 mag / 14.9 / 15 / 15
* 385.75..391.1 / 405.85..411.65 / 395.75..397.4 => 0.40 mag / 14.7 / 15.7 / 15.1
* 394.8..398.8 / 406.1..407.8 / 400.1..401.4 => -0.18 mag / 13.3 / 16.6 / 14.6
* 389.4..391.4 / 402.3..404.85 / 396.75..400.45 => 0.13 mag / 15.4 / 17.1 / 16.5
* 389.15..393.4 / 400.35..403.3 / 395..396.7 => 0.15 mag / 14.3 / 17.1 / 15.5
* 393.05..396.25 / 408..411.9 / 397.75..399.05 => -0.18 mag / 13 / 15.2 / 13.5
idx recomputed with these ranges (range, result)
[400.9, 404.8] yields 17.1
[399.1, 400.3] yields 16.7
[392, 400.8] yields 13.8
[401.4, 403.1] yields 17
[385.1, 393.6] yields 14.4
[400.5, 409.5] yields 16.9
